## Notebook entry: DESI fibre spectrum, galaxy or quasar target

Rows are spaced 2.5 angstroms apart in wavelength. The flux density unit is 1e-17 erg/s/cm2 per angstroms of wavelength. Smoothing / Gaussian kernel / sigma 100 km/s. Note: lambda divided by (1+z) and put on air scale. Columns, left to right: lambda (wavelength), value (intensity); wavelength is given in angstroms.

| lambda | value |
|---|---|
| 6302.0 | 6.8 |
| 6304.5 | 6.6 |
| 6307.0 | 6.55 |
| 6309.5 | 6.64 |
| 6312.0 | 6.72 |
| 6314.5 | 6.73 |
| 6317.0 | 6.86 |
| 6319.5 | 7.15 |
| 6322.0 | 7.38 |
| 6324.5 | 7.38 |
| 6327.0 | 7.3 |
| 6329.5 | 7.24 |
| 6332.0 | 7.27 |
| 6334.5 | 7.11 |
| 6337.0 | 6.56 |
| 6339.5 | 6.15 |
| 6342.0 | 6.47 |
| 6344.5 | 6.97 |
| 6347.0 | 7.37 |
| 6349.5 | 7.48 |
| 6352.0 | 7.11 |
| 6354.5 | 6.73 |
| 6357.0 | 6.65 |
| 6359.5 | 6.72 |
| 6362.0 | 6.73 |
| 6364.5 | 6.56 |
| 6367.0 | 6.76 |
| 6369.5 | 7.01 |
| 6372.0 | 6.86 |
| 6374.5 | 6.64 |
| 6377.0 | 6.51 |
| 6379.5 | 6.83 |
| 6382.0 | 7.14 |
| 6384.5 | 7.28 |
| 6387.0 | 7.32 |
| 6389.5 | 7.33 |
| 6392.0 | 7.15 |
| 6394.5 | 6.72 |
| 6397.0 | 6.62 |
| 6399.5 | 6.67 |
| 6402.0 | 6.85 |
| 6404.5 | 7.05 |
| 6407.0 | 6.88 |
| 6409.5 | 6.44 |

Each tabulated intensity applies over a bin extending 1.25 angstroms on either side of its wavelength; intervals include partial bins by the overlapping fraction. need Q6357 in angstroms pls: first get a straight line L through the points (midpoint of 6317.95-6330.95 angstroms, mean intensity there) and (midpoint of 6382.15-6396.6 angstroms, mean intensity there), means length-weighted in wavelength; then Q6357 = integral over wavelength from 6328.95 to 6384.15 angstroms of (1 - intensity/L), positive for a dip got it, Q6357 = 2.6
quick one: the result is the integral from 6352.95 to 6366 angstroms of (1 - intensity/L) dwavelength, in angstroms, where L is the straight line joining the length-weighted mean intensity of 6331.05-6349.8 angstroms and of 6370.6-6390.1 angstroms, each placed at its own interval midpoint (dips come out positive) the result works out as 0.5 angstroms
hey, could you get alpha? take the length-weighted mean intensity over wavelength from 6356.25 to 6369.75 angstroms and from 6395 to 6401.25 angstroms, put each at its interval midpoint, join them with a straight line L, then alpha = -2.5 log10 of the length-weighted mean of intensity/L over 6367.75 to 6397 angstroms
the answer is -0.043 mag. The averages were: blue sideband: 6.72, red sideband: 6.67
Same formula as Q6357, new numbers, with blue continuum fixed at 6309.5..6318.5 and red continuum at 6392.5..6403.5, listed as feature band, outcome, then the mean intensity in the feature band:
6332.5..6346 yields 0.1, 6.7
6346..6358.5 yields -0.5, 7.05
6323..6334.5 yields -0.9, 7.28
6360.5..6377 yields 0.0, 6.74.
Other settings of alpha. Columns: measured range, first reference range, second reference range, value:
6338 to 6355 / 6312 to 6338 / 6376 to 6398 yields 0.02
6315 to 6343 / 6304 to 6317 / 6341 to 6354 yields -0.02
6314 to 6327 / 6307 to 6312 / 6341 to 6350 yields -0.06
